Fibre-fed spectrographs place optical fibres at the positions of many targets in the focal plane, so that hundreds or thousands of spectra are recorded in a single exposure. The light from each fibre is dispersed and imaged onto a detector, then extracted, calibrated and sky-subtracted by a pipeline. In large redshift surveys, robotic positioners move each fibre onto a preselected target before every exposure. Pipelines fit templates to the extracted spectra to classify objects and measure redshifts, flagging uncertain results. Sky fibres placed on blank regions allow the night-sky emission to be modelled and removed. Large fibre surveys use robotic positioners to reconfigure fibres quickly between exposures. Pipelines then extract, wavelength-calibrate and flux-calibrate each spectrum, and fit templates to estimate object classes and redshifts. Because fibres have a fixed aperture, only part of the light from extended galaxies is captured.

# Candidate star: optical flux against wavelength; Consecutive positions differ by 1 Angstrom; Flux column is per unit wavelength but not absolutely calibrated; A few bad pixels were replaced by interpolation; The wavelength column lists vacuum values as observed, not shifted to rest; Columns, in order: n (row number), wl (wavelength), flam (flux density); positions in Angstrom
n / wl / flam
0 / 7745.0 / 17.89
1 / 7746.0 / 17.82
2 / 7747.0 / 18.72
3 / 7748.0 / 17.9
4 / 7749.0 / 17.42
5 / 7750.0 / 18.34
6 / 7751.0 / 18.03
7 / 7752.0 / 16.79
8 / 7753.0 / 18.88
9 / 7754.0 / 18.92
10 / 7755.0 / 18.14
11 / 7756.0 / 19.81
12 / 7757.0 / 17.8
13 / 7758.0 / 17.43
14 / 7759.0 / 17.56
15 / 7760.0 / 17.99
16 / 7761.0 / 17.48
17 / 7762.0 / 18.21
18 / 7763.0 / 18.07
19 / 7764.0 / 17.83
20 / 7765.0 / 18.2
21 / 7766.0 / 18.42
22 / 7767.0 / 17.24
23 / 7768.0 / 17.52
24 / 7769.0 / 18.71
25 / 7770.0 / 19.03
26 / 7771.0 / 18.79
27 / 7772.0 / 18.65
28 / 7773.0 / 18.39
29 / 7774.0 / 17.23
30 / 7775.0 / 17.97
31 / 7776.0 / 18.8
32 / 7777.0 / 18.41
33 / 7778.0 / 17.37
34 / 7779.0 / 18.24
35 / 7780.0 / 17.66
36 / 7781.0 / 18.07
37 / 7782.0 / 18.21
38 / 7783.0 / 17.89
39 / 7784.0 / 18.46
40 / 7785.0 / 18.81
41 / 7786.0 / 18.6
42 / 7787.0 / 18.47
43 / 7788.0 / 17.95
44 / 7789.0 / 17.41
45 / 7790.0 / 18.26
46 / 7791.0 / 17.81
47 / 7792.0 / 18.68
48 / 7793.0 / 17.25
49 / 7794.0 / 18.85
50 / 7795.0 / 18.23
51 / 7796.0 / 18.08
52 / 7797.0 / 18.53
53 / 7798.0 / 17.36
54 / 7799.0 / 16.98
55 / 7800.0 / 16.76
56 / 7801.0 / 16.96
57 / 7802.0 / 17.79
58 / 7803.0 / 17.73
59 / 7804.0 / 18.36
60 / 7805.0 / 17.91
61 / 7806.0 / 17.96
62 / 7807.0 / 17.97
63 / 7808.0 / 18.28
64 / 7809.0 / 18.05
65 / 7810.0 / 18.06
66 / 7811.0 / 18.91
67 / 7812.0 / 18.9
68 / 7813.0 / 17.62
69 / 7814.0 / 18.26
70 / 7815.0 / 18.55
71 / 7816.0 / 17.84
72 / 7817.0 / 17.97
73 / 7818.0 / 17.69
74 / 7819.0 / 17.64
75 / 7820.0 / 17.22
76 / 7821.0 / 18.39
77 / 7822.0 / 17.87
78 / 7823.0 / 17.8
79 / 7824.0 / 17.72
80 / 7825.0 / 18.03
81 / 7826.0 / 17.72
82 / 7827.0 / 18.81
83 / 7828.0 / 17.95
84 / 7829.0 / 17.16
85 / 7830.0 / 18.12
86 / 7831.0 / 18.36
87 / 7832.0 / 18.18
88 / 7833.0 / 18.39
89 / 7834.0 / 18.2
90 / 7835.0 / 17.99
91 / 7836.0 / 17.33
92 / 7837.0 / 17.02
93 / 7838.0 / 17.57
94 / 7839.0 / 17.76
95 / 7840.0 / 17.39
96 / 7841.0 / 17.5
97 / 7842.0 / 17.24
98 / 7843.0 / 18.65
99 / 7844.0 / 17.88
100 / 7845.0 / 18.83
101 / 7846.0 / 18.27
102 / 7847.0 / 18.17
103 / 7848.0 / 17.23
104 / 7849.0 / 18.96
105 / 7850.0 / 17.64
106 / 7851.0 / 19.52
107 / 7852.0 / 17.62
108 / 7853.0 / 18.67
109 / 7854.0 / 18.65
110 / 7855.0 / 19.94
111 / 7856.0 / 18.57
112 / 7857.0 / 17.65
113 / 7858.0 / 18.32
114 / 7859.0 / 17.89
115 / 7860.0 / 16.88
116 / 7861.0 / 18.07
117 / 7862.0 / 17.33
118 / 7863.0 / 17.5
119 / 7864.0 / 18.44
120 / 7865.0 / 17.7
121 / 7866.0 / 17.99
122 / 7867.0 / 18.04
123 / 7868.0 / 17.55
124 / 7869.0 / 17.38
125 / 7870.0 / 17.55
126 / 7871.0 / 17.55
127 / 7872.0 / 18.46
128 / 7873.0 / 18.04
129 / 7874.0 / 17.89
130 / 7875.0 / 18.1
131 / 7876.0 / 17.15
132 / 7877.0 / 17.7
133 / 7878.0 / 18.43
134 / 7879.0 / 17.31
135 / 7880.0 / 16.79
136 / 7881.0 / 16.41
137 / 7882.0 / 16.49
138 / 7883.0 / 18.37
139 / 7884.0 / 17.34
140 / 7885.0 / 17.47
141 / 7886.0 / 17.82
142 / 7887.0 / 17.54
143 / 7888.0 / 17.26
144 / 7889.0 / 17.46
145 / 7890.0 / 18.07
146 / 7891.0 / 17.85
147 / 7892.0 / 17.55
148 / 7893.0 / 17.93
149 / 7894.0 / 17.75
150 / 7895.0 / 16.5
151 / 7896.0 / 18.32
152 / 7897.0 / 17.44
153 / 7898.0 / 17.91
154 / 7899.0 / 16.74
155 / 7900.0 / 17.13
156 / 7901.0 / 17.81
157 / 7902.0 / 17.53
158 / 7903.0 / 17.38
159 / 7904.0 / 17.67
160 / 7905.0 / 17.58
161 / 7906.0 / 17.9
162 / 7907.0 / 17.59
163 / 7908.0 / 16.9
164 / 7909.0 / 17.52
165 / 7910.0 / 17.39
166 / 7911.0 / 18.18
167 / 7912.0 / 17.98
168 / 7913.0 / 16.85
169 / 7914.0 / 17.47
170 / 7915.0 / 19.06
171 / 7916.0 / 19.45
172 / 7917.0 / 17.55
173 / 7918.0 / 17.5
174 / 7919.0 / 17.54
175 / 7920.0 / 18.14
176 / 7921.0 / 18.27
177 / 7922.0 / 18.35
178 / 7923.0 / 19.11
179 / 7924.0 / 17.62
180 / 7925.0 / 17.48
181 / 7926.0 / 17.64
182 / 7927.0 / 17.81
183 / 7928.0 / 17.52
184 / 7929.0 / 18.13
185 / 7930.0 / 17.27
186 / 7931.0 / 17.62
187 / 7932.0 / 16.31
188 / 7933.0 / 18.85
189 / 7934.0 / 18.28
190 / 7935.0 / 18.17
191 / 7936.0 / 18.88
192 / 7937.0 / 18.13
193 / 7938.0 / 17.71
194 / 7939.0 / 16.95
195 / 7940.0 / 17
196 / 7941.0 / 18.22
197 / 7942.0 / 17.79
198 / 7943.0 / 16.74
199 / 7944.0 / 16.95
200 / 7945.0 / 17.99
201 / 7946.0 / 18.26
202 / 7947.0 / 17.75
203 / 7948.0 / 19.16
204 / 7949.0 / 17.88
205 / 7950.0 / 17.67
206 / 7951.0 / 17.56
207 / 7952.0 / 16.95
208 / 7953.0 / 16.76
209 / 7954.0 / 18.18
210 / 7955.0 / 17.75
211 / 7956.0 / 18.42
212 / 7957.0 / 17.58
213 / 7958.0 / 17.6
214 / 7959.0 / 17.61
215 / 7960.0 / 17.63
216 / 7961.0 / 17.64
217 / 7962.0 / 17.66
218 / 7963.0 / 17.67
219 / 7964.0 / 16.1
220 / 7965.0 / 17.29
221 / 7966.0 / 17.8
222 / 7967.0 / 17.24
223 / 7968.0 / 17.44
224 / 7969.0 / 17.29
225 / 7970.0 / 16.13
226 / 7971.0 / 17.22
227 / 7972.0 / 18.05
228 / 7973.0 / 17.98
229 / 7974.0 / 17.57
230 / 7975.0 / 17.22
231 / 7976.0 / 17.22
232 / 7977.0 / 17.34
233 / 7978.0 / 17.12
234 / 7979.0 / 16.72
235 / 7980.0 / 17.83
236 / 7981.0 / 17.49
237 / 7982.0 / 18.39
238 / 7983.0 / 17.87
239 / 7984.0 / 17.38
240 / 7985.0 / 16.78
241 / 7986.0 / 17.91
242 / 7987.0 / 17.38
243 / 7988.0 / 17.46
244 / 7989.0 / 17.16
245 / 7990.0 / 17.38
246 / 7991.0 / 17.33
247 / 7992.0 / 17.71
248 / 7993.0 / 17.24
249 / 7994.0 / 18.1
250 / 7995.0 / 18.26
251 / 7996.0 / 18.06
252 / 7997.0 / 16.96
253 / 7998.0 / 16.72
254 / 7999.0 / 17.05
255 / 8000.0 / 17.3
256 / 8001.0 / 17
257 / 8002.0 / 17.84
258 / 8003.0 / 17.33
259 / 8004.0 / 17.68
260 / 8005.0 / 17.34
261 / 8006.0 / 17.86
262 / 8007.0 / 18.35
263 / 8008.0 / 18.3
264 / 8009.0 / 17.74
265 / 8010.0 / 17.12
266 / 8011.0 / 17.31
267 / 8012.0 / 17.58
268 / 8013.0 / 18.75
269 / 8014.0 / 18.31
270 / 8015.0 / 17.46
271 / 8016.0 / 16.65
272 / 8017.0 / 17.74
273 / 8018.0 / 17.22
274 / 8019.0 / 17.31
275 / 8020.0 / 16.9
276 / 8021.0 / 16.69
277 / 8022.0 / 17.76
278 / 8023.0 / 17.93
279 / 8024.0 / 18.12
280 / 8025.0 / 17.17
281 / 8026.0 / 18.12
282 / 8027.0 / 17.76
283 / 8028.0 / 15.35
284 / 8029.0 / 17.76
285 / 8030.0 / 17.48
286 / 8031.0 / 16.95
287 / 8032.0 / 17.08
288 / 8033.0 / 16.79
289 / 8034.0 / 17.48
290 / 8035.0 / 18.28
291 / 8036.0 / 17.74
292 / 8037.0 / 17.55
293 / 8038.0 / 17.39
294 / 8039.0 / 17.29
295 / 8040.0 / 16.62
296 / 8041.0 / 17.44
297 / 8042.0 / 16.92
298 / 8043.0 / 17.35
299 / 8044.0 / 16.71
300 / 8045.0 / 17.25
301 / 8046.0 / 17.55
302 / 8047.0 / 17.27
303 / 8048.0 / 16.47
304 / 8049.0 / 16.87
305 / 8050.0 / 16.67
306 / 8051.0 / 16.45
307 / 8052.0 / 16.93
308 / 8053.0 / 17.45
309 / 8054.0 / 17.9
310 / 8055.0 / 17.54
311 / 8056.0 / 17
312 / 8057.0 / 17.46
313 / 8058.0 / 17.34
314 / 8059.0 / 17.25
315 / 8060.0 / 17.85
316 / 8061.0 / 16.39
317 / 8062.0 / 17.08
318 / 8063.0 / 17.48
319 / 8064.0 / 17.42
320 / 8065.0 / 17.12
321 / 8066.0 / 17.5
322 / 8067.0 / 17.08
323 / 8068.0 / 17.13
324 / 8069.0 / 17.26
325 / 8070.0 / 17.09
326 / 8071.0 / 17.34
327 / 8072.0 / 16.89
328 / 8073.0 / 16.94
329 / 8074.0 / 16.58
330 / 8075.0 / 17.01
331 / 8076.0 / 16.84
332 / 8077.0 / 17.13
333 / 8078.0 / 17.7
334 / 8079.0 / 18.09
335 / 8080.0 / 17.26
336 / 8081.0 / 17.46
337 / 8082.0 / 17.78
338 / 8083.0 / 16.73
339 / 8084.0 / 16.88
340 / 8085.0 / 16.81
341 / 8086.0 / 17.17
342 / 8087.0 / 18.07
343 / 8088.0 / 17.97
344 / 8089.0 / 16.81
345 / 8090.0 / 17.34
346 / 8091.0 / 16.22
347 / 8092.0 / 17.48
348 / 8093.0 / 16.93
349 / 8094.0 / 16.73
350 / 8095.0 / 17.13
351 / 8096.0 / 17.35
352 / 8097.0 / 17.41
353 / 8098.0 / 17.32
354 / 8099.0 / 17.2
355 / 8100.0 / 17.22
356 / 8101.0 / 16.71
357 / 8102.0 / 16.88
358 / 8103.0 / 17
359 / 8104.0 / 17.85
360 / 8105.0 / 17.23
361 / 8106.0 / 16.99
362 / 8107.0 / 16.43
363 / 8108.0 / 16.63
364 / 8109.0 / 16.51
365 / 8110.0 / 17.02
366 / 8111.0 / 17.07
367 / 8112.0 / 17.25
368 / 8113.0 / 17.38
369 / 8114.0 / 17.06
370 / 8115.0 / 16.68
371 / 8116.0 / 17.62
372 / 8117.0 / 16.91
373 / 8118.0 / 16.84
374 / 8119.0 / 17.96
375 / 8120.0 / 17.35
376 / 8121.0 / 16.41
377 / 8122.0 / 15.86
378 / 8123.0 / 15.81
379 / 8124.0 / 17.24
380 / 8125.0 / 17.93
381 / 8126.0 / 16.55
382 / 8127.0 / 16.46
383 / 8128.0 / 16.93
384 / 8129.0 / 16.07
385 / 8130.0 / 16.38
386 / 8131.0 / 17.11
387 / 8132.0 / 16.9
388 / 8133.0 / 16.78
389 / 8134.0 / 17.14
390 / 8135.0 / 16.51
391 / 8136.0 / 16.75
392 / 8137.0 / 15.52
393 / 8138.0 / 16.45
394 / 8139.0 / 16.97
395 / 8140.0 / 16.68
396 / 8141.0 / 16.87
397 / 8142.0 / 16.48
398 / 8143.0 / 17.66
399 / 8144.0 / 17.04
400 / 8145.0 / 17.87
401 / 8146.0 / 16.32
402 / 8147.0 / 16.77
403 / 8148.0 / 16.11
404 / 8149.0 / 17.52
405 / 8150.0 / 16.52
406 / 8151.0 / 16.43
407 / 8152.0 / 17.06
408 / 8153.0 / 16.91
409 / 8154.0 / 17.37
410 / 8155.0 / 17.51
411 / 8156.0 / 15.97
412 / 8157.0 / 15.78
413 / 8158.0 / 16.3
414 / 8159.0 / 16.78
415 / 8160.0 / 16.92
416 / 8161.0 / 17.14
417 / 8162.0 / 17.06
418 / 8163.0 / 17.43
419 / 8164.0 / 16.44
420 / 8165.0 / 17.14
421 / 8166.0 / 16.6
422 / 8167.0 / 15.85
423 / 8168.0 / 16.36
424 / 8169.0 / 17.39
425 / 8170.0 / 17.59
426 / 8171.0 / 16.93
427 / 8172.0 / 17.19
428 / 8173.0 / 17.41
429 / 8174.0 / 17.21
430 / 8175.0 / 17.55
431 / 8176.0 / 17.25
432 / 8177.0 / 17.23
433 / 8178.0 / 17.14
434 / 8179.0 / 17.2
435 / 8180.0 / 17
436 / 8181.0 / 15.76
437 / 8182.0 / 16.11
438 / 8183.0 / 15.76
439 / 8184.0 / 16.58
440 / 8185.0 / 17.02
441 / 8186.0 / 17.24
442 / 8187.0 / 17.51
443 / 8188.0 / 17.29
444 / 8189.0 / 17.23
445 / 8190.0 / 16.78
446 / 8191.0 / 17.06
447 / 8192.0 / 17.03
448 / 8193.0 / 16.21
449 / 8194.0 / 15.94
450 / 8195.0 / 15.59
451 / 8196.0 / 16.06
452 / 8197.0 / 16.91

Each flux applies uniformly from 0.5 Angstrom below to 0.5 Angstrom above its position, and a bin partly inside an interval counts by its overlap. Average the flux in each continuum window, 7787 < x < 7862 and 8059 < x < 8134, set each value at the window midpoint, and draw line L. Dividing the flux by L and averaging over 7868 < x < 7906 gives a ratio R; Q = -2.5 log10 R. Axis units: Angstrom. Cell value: 0.01 mag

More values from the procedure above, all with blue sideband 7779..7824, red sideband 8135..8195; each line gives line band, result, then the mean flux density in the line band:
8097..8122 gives 0.00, 17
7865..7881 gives 0.01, 17.7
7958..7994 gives 0.00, 17.4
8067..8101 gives -0.01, 17.2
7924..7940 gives -0.01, 17.8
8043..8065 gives 0.00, 17.2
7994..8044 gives -0.01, 17.5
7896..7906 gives 0.01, 17.5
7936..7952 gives -0.01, 17.7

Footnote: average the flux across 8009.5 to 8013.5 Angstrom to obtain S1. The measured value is 17.7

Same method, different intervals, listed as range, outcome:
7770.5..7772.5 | 18.7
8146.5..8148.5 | 16.4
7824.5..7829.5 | 17.9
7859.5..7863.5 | 17.4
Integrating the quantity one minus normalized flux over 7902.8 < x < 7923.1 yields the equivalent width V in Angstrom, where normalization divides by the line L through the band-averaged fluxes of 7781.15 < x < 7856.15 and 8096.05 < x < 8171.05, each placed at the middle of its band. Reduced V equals -0.2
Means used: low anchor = 18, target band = 17.9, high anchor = 16.9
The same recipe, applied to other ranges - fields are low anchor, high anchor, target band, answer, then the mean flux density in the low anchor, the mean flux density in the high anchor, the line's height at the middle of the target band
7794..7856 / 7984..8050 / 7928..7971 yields 0.0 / 18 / 17.4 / 17.6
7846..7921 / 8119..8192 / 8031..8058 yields 0.0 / 17.8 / 16.8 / 17.2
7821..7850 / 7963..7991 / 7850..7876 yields -0.3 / 17.9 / 17.4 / 17.8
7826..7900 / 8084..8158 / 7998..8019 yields -0.3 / 17.8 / 16.9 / 17.3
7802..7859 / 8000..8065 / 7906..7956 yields -0.2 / 18.1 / 17.4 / 17.7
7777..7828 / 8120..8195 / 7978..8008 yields -0.3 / 18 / 16.8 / 17.4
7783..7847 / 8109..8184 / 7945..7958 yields -0.2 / 18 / 16.8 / 17.5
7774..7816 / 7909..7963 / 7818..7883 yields 0.2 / 18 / 17.8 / 18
